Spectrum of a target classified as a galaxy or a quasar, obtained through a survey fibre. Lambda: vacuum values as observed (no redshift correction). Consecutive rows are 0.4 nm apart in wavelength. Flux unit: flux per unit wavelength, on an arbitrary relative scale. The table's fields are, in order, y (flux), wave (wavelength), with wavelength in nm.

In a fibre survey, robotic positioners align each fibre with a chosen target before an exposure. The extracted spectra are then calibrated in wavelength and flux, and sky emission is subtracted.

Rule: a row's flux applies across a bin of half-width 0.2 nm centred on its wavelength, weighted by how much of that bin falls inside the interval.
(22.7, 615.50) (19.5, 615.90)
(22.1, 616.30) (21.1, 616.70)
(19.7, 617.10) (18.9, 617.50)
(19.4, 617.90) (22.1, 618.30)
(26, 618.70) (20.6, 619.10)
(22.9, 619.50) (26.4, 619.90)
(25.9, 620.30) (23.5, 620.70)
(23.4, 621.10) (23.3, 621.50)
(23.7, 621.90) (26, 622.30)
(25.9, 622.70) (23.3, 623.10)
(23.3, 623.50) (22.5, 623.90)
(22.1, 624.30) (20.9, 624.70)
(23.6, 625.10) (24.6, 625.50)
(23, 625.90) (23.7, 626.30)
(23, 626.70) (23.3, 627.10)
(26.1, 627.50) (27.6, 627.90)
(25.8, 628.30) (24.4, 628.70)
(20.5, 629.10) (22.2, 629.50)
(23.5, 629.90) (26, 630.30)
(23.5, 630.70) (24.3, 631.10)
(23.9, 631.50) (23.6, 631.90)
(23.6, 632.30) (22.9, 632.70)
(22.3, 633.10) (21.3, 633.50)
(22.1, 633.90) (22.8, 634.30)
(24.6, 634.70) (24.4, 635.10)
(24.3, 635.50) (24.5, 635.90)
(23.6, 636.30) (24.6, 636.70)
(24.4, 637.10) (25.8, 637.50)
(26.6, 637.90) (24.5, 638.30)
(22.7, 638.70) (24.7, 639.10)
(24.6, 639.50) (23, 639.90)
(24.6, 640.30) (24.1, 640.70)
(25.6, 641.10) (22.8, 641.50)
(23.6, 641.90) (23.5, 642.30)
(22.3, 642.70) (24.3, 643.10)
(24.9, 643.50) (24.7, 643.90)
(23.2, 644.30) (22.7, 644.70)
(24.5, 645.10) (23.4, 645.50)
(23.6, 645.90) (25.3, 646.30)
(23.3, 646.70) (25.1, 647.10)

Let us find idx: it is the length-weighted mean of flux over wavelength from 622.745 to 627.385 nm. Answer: 23.2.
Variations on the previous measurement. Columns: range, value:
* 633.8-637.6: 24.1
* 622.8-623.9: 23.4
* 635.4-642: 24.4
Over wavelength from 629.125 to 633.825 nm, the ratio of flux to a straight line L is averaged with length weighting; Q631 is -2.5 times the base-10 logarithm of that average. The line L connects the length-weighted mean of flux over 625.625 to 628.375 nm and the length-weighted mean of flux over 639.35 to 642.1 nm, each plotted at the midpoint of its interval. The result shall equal 0.05 mag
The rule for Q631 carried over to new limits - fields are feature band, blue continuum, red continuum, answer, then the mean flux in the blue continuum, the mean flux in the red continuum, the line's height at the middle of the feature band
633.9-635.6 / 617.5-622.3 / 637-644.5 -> 0.01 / 23.3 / 24.2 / 23.9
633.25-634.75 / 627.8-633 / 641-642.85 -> 0.06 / 23.9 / 23.5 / 23.8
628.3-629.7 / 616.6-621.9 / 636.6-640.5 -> 0.03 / 22.6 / 24.5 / 23.6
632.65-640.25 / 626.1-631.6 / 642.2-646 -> 0.00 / 24.1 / 23.7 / 23.9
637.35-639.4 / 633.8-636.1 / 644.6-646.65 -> -0.04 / 23.9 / 23.9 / 23.9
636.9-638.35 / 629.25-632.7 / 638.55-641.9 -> -0.07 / 23.7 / 24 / 23.9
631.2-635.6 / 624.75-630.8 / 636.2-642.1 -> 0.04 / 24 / 24.4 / 24.2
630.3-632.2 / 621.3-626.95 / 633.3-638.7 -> -0.01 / 23.5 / 24.1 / 23.8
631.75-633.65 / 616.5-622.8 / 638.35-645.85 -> 0.03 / 23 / 23.9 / 23.5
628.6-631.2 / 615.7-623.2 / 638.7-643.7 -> 0.00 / 22.8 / 23.9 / 23.4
